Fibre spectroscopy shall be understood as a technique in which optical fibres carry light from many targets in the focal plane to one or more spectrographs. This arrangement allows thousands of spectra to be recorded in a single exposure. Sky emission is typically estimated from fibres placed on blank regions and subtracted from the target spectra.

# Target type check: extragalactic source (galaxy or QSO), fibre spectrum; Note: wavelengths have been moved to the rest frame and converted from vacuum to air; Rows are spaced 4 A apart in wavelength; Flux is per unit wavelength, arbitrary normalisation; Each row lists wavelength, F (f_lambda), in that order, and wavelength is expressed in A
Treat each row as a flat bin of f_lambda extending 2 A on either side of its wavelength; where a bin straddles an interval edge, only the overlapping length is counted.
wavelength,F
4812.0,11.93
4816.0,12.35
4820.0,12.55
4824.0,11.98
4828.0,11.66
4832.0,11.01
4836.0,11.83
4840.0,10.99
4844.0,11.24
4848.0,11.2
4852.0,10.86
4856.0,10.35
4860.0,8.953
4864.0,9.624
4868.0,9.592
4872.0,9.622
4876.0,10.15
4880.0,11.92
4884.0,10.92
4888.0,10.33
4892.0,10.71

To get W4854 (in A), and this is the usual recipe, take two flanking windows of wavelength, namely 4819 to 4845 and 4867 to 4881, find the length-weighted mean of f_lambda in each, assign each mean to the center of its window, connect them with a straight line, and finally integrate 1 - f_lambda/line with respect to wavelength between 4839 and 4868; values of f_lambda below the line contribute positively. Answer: 1.4 A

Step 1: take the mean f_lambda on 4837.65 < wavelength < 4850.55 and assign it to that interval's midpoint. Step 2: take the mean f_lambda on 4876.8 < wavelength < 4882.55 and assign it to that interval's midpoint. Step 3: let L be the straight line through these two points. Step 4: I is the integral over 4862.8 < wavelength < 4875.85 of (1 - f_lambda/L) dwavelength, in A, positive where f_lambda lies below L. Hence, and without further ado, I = 1.9 A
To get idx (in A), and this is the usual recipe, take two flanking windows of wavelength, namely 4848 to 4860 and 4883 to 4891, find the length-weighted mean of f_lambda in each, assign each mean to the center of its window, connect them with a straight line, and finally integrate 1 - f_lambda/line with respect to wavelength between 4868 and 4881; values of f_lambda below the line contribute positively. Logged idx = 0.3 A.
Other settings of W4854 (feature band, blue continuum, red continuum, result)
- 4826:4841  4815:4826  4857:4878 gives 0.19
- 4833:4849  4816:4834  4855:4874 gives -0.54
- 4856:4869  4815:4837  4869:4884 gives 1.66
